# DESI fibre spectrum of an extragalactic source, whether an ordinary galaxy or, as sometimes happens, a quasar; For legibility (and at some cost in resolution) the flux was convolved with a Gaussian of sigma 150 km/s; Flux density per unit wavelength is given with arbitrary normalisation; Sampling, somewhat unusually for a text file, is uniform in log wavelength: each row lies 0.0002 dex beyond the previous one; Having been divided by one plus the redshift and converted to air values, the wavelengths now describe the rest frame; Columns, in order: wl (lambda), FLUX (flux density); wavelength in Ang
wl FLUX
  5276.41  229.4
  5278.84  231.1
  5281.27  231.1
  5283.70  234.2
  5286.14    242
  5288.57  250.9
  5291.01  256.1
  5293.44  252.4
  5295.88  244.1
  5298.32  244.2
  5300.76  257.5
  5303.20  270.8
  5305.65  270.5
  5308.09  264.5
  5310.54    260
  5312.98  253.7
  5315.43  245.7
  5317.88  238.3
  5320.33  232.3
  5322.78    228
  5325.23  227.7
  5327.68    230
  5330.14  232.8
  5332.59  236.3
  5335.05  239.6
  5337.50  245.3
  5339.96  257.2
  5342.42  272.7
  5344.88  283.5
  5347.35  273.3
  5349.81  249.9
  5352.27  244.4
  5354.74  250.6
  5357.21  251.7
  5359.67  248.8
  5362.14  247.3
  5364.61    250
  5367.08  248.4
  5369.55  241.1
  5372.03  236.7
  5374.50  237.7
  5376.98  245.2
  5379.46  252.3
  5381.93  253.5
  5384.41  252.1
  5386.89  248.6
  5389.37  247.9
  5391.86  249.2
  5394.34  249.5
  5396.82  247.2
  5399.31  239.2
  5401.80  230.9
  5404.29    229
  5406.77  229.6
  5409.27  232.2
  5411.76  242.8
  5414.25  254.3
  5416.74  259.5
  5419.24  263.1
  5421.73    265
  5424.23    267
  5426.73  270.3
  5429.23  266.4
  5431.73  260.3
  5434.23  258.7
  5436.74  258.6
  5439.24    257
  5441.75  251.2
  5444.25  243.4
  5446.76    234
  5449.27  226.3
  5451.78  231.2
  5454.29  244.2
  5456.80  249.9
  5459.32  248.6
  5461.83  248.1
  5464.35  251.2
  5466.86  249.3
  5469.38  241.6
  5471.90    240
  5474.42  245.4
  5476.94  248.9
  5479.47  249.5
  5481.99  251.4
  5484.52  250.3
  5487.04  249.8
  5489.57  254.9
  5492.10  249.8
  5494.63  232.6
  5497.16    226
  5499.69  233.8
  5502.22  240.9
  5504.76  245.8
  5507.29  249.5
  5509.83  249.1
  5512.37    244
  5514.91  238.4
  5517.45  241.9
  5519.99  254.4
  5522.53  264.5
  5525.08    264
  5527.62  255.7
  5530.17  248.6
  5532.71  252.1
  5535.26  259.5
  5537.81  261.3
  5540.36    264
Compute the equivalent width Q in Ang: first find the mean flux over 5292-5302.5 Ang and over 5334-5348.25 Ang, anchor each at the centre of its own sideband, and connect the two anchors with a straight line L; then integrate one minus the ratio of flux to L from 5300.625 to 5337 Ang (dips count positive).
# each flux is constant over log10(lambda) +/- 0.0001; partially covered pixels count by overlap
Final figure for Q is 1.5 Ang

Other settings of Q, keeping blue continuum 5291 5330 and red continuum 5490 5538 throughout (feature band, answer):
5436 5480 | 0.5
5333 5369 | -0.9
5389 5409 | 0.7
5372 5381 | 0.1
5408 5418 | 0.0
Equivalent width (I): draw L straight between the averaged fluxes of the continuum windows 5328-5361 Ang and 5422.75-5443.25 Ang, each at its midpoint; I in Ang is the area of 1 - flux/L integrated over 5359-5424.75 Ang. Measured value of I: 2.6 Ang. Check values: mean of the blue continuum 252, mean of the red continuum 261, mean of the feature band 247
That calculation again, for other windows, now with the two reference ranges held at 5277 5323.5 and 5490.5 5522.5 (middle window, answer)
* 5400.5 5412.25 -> 0.6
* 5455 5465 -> -0.2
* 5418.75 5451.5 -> -1.3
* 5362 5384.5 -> 0.0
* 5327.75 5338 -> 0.4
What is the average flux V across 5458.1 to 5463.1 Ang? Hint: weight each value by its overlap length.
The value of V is 248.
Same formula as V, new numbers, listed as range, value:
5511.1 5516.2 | 241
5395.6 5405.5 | 236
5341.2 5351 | 270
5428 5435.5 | 262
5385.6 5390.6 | 248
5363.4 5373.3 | 244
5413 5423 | 261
